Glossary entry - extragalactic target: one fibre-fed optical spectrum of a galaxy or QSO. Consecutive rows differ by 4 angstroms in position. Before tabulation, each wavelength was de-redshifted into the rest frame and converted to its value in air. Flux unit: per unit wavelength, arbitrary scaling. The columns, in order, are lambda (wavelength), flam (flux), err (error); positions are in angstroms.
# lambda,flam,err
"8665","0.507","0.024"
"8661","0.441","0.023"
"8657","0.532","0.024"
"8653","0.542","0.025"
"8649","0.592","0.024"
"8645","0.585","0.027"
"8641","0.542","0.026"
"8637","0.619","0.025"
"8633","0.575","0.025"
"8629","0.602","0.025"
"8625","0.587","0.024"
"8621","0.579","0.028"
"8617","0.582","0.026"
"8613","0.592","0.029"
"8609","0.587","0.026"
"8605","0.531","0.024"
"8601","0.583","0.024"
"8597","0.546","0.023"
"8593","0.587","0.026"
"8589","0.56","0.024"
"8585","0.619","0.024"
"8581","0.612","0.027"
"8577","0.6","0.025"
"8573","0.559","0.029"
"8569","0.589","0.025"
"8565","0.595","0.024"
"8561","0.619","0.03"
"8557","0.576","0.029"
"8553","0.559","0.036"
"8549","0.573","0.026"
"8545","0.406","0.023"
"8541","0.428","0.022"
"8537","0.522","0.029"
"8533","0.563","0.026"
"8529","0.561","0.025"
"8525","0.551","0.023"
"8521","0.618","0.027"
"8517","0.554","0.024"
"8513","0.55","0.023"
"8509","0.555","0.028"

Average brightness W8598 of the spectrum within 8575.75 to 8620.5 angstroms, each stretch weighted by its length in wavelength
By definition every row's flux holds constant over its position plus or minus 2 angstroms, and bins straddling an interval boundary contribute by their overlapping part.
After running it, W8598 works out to 0.581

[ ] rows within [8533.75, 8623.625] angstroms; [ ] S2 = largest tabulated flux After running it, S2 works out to 0.619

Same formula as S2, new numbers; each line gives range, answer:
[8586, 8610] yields 0.587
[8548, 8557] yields 0.576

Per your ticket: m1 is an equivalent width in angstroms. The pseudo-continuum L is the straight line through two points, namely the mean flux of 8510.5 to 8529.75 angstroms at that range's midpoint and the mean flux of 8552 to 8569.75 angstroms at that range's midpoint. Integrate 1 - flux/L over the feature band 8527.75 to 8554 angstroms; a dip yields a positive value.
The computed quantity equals 3.0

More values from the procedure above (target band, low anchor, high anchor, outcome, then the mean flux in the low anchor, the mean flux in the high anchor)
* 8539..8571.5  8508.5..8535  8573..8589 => 2.3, 0.565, 0.598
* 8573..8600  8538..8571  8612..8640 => -1.1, 0.542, 0.589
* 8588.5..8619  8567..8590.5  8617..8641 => 0.9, 0.59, 0.587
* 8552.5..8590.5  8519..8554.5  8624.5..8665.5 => -3.6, 0.531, 0.557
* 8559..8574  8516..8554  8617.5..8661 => -1.4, 0.532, 0.57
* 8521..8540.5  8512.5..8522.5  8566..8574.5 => 1.0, 0.575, 0.577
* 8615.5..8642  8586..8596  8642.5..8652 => -0.3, 0.575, 0.581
